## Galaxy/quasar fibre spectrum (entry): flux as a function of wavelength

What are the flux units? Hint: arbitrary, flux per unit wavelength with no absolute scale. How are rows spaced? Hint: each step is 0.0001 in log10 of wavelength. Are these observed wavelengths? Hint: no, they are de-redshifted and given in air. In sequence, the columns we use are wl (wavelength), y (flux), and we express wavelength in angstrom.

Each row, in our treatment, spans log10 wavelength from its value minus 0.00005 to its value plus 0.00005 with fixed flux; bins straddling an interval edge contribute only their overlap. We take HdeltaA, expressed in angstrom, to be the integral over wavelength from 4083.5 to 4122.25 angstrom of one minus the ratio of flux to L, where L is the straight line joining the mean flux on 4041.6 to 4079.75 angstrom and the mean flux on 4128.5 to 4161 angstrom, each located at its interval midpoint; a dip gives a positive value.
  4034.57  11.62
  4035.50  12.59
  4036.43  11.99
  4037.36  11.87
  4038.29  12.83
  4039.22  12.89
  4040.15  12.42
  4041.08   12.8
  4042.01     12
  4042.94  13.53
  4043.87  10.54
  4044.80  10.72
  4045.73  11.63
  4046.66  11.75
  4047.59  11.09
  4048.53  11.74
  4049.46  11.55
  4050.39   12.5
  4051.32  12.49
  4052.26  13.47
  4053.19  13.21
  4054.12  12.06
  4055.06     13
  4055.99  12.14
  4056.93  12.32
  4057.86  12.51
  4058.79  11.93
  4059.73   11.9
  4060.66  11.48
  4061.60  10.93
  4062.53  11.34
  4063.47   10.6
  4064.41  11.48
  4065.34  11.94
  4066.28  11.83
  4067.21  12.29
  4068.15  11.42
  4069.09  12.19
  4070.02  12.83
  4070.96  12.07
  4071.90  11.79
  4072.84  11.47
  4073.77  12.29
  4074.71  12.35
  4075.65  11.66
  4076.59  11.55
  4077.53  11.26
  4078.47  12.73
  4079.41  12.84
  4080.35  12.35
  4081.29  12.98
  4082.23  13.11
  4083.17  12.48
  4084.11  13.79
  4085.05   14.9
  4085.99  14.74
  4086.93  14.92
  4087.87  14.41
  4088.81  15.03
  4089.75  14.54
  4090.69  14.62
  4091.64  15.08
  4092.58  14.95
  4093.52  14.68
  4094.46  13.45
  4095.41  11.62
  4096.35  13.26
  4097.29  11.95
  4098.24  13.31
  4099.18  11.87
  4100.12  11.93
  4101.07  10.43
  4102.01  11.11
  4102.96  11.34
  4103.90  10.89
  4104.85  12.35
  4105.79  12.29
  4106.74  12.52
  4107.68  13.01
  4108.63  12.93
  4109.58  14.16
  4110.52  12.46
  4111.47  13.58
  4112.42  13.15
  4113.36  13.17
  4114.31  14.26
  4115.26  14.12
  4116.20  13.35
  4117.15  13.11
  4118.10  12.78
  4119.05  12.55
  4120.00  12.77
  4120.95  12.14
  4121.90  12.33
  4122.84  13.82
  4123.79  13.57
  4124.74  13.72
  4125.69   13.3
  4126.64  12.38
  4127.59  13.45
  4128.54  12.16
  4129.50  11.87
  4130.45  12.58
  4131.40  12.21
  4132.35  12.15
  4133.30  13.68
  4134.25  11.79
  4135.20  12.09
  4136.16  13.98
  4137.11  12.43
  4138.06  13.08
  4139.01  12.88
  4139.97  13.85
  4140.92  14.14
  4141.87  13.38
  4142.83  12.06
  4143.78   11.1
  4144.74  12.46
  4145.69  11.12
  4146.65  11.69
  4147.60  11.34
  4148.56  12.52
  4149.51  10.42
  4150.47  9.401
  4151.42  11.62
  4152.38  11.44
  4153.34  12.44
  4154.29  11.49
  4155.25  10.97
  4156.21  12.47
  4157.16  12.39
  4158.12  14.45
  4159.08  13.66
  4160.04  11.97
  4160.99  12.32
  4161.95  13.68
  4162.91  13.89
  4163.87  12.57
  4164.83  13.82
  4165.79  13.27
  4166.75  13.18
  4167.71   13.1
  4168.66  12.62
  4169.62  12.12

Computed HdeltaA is -3.4 angstrom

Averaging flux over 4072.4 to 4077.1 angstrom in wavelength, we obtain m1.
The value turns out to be 11.9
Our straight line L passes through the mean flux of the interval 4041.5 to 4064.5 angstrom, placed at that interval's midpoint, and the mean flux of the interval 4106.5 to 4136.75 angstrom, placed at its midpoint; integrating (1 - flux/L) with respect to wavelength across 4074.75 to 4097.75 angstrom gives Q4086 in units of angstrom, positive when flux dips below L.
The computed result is -1.8 angstrom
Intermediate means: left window 11.9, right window 13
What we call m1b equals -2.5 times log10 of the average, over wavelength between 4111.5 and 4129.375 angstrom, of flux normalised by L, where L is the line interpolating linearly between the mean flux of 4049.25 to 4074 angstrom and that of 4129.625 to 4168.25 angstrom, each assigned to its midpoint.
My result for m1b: -0.066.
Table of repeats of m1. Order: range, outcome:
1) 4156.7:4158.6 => 13.4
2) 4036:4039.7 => 12.4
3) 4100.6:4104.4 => 10.9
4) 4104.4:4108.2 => 12.6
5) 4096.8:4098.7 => 12.6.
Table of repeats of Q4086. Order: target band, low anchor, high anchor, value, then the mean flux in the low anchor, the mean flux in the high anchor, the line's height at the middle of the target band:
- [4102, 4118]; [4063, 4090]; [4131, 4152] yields -0.5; 12.7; 12.2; 12.4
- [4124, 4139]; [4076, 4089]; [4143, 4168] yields -0.2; 13.3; 12.3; 12.6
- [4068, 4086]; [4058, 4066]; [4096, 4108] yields -1.3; 11.5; 12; 11.7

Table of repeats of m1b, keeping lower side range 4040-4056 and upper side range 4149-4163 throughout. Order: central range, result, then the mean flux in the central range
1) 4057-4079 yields 0.03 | 11.8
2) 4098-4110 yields 0.00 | 12.1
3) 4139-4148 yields -0.02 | 12.4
